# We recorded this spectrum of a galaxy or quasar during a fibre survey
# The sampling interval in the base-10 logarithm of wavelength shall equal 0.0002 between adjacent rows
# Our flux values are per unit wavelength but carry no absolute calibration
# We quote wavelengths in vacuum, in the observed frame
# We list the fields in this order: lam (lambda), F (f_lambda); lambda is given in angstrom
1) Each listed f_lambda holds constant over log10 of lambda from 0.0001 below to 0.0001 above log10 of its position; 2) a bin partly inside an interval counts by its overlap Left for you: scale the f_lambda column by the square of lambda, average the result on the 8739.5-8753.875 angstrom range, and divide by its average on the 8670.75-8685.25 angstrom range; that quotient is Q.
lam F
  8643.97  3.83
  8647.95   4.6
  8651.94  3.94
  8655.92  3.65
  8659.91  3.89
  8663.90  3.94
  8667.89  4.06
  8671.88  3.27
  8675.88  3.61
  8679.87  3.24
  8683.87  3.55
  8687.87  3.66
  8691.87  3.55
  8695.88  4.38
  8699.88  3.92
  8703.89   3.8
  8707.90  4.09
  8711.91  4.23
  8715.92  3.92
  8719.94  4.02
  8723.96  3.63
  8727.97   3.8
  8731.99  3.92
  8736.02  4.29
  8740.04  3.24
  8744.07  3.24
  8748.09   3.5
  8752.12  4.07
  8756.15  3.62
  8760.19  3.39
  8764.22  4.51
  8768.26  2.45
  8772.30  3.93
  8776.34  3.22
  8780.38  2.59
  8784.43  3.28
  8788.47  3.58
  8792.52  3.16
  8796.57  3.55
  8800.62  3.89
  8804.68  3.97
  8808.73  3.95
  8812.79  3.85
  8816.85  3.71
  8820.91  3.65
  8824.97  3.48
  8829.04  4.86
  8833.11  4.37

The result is 1.0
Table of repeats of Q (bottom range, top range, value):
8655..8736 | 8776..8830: 0.97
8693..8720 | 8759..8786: 0.84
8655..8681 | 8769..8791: 0.91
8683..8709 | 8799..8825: 1.01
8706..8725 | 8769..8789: 0.82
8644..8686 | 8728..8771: 0.98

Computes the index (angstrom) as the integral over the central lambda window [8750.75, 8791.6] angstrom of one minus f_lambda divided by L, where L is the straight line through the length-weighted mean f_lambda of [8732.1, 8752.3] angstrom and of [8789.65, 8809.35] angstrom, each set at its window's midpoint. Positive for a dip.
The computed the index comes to 2.5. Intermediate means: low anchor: 3.66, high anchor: 3.68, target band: 3.45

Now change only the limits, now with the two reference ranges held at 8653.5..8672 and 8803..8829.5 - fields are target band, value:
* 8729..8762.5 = 1.52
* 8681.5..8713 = -0.42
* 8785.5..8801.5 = 1.48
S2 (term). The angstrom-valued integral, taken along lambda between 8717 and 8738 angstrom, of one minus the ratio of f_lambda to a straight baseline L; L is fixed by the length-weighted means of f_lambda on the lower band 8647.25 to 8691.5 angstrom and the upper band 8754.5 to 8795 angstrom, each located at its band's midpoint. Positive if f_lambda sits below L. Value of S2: -2.36 angstrom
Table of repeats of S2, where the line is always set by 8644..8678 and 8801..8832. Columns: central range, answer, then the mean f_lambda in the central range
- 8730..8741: 0.1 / 3.87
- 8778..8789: 2.3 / 3.1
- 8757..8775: 1.6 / 3.56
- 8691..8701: -0.3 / 4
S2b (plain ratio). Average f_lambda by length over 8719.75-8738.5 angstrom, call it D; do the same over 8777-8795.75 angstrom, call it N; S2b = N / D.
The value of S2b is 0.8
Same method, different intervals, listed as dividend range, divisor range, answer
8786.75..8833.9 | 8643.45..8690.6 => 1.02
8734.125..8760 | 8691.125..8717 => 0.91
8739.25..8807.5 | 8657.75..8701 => 0.94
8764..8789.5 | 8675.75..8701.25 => 0.88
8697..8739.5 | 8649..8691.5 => 1.07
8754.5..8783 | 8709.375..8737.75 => 0.85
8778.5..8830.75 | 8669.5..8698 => 1.01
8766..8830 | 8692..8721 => 0.88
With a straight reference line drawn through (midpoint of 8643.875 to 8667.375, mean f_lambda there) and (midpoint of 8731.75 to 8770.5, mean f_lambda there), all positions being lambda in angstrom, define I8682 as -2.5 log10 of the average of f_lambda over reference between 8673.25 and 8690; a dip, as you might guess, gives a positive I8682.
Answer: 0.11 mag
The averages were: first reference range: 3.99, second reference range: 3.61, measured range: 3.51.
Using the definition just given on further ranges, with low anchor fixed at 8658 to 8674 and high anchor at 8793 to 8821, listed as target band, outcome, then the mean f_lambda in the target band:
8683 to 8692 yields 0.054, 3.6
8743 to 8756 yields 0.042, 3.63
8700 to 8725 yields -0.049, 3.96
